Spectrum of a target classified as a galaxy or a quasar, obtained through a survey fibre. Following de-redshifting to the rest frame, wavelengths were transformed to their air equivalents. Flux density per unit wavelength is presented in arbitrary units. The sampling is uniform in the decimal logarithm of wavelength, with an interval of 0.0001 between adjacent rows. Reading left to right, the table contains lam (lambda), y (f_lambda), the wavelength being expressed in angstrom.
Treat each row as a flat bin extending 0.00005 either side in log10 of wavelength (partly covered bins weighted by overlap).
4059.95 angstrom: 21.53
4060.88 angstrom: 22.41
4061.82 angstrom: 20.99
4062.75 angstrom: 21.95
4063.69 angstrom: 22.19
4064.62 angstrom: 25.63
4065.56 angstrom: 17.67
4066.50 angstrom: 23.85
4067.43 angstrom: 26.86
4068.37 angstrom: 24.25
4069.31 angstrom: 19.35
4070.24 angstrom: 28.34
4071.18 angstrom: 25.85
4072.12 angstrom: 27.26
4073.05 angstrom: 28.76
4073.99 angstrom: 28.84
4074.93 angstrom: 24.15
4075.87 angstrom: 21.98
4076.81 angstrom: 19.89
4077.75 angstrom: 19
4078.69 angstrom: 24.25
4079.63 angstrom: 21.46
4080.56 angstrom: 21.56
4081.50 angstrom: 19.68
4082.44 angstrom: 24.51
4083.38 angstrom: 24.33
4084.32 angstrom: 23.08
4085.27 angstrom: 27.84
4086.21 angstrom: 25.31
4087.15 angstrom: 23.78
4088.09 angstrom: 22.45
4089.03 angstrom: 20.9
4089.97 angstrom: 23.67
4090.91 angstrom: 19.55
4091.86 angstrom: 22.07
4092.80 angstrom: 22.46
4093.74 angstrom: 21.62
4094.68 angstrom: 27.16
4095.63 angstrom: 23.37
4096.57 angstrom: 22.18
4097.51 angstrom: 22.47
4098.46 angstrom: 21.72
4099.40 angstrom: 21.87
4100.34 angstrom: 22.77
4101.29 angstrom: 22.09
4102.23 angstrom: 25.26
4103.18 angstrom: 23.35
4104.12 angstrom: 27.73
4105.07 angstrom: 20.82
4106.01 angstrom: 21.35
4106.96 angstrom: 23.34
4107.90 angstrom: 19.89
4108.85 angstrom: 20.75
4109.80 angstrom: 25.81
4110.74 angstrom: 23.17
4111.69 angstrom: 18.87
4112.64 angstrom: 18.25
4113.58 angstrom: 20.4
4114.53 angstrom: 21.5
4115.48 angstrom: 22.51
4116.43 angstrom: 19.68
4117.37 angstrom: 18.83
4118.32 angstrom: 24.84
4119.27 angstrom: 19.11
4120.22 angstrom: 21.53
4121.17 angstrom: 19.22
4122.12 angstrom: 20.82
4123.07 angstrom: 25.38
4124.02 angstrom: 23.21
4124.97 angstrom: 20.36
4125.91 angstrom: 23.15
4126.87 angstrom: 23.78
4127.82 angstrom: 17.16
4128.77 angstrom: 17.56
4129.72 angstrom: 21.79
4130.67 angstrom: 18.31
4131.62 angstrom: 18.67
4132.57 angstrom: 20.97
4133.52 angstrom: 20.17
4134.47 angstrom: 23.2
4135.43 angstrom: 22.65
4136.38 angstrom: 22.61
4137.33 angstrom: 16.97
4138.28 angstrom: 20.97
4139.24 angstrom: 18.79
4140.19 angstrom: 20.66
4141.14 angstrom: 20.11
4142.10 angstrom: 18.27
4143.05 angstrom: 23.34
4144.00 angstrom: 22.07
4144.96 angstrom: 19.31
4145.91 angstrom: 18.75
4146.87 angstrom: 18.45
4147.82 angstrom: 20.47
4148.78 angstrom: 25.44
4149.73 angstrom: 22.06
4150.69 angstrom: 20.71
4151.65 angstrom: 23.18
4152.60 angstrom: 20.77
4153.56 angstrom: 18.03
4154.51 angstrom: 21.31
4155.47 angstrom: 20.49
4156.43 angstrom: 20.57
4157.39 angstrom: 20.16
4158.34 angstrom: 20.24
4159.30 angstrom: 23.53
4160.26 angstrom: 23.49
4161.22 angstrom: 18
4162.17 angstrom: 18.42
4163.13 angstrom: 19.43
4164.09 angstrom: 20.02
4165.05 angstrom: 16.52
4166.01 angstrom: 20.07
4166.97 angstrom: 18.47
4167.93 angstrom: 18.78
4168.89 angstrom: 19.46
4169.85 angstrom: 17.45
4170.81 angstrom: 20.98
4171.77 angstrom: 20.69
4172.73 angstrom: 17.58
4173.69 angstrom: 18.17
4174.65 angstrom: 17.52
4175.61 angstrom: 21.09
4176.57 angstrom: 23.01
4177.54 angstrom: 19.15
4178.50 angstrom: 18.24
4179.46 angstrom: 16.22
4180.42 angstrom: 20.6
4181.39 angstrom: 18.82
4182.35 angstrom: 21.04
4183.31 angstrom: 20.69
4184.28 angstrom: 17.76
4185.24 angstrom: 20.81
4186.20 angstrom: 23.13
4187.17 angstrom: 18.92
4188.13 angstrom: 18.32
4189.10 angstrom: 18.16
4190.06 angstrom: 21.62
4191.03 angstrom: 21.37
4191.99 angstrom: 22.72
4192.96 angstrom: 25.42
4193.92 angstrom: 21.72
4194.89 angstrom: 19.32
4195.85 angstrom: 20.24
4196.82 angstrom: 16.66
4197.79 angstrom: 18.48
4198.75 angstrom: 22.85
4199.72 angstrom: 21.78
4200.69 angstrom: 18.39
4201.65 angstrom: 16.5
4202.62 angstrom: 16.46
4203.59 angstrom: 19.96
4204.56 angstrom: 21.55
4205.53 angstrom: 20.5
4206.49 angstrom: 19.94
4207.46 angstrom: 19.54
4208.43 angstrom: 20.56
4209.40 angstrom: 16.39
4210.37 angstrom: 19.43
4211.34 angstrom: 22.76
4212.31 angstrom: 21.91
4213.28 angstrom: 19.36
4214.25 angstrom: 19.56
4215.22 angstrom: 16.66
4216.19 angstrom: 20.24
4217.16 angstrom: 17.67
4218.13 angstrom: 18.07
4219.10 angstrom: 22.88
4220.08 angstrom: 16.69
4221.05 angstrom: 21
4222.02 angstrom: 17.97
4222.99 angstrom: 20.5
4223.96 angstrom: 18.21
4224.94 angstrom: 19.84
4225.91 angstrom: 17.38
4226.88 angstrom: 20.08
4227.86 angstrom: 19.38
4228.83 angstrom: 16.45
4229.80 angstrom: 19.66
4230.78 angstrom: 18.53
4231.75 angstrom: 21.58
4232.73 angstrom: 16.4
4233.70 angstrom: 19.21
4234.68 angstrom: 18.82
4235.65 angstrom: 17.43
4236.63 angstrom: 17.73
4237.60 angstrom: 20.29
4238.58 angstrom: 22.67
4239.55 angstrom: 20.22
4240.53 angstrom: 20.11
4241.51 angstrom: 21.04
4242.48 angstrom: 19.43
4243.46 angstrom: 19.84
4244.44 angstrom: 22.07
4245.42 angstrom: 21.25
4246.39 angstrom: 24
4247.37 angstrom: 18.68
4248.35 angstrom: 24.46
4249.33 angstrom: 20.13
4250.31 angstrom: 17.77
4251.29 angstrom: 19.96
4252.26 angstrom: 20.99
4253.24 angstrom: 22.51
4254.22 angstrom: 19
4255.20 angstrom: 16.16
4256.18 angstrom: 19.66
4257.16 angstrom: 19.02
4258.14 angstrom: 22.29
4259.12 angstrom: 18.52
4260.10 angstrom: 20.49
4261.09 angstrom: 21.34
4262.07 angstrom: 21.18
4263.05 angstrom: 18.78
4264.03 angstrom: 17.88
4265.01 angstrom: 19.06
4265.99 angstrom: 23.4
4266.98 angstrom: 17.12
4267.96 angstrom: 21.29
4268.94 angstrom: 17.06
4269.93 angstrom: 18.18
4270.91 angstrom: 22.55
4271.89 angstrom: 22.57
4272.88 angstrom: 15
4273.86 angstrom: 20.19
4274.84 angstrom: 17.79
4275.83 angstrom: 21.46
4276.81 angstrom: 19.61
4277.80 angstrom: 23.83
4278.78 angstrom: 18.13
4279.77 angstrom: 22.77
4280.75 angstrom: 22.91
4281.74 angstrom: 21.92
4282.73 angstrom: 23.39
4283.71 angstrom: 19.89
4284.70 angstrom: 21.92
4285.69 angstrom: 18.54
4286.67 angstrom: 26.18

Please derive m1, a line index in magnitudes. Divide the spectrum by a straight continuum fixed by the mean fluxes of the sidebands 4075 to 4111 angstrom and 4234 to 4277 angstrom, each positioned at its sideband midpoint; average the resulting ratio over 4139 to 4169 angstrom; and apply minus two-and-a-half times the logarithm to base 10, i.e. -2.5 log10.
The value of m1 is 0.07 mag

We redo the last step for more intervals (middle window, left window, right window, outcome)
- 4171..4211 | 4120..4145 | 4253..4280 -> 0.03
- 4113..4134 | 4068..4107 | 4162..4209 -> 0.06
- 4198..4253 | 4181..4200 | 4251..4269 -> 0.02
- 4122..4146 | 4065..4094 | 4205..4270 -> 0.07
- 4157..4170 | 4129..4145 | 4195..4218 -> 0.03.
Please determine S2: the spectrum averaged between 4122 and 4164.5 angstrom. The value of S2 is 20.8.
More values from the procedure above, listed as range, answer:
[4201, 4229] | 19.3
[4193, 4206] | 19.8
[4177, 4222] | 19.8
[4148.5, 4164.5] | 20.9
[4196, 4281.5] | 19.8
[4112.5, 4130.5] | 21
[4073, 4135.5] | 22.2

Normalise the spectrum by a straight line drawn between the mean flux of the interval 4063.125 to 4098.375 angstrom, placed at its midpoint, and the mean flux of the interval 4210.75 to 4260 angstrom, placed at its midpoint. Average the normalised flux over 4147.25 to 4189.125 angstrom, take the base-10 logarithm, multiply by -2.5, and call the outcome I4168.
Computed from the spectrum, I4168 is 0.072 mag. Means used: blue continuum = 23.4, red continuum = 19.7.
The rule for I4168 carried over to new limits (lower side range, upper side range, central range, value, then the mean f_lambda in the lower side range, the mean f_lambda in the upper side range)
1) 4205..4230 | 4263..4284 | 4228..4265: 0.00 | 19.3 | 20.3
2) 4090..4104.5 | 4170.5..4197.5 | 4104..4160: 0.04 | 23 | 20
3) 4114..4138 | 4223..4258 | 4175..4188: 0.03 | 21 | 19.8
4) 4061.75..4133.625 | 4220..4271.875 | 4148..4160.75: 0.00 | 22.4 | 19.8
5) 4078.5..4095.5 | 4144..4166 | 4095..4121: 0.01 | 23.1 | 20.4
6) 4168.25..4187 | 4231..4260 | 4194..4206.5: 0.01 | 19.6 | 20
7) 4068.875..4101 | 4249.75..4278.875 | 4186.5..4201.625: 0.05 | 23.3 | 19.8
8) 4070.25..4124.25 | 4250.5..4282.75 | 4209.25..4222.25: 0.08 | 22.7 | 20.1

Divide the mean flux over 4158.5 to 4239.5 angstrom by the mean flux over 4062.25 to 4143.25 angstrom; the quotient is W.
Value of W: 0.9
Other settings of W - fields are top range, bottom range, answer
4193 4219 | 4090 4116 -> 0.88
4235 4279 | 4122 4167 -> 0.97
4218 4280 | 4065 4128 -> 0.87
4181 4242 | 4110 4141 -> 0.94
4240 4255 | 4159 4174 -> 1.06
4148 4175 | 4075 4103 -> 0.88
